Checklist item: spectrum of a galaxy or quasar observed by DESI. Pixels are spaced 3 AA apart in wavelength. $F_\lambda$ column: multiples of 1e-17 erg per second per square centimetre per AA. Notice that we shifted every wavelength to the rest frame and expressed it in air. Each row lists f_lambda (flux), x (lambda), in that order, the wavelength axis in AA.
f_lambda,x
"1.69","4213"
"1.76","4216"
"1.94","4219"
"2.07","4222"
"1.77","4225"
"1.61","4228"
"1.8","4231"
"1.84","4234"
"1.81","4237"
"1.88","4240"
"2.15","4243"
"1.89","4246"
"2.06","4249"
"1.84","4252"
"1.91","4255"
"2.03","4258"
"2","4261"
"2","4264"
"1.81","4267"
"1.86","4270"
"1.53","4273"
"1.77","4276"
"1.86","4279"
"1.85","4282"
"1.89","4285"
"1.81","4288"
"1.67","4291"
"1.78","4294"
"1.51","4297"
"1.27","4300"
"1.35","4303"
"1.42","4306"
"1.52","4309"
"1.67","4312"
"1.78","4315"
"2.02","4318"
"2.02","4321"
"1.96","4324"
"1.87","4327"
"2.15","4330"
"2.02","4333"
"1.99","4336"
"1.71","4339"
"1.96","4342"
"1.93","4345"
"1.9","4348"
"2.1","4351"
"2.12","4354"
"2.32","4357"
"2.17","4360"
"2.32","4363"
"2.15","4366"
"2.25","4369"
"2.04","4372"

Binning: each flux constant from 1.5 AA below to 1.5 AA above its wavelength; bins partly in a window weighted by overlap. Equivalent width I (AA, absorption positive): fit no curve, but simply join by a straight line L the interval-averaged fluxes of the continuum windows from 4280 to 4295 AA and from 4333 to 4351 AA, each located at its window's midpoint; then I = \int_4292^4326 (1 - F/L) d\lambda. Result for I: 3.4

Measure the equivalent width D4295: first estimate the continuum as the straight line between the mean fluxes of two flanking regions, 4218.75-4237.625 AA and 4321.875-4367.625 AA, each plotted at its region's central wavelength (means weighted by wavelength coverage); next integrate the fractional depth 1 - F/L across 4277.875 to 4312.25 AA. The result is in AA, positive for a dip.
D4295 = 5.7 AA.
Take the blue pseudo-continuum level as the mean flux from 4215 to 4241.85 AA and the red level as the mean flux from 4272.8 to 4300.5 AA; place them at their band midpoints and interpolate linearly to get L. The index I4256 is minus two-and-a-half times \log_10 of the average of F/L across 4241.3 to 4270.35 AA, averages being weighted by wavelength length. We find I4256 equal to -0.10 mag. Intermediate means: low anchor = 1.84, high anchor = 1.72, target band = 1.96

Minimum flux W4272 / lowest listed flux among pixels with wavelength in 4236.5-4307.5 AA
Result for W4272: 1.27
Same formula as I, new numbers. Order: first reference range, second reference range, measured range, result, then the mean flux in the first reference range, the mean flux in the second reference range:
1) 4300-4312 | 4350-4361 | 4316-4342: -2.8 AA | 1.44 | 2.18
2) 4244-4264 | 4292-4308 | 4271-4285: -0.6 AA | 1.96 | 1.47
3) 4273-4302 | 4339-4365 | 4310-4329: 0.0 AA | 1.7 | 2.08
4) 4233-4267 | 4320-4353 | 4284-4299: 1.9 AA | 1.94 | 1.97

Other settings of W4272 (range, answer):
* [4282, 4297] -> 1.51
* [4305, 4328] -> 1.42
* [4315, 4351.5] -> 1.71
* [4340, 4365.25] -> 1.9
